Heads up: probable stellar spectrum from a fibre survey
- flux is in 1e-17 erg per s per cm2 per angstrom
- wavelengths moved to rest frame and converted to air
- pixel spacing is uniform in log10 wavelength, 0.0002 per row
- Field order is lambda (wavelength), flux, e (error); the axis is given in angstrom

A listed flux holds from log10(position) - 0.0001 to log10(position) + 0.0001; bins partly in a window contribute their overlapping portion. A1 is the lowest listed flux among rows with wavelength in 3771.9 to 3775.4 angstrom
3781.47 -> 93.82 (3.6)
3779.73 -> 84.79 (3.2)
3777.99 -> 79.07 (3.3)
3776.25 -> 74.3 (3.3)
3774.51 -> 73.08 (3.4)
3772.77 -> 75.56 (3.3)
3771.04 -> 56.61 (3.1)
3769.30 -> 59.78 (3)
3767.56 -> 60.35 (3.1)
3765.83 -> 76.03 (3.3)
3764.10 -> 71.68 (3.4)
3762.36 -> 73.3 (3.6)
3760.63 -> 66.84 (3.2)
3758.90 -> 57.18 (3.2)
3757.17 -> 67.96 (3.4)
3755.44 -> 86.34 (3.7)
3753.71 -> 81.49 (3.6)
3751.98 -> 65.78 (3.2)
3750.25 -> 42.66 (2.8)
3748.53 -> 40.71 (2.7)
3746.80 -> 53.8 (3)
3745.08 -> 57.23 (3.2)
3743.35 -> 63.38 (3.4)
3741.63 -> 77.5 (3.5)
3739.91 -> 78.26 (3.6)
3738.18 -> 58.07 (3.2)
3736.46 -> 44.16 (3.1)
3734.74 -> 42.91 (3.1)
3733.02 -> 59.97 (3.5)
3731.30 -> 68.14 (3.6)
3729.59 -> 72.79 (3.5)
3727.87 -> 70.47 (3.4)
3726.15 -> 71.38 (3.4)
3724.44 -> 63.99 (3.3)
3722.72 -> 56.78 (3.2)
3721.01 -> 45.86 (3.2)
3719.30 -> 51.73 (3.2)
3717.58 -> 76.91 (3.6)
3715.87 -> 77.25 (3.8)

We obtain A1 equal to 73.08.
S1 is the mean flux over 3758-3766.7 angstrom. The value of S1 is 69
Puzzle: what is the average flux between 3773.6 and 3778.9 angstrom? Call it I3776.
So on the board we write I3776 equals 75.5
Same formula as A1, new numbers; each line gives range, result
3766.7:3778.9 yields 56.61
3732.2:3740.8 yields 42.91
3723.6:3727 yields 63.99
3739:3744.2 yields 63.38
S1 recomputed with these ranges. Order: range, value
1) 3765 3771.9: 63.1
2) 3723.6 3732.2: 69.4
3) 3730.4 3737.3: 54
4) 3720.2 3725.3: 55.7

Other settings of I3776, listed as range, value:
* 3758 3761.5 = 62.2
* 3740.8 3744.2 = 70.5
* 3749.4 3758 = 68.9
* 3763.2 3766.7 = 73.9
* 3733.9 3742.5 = 60.2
